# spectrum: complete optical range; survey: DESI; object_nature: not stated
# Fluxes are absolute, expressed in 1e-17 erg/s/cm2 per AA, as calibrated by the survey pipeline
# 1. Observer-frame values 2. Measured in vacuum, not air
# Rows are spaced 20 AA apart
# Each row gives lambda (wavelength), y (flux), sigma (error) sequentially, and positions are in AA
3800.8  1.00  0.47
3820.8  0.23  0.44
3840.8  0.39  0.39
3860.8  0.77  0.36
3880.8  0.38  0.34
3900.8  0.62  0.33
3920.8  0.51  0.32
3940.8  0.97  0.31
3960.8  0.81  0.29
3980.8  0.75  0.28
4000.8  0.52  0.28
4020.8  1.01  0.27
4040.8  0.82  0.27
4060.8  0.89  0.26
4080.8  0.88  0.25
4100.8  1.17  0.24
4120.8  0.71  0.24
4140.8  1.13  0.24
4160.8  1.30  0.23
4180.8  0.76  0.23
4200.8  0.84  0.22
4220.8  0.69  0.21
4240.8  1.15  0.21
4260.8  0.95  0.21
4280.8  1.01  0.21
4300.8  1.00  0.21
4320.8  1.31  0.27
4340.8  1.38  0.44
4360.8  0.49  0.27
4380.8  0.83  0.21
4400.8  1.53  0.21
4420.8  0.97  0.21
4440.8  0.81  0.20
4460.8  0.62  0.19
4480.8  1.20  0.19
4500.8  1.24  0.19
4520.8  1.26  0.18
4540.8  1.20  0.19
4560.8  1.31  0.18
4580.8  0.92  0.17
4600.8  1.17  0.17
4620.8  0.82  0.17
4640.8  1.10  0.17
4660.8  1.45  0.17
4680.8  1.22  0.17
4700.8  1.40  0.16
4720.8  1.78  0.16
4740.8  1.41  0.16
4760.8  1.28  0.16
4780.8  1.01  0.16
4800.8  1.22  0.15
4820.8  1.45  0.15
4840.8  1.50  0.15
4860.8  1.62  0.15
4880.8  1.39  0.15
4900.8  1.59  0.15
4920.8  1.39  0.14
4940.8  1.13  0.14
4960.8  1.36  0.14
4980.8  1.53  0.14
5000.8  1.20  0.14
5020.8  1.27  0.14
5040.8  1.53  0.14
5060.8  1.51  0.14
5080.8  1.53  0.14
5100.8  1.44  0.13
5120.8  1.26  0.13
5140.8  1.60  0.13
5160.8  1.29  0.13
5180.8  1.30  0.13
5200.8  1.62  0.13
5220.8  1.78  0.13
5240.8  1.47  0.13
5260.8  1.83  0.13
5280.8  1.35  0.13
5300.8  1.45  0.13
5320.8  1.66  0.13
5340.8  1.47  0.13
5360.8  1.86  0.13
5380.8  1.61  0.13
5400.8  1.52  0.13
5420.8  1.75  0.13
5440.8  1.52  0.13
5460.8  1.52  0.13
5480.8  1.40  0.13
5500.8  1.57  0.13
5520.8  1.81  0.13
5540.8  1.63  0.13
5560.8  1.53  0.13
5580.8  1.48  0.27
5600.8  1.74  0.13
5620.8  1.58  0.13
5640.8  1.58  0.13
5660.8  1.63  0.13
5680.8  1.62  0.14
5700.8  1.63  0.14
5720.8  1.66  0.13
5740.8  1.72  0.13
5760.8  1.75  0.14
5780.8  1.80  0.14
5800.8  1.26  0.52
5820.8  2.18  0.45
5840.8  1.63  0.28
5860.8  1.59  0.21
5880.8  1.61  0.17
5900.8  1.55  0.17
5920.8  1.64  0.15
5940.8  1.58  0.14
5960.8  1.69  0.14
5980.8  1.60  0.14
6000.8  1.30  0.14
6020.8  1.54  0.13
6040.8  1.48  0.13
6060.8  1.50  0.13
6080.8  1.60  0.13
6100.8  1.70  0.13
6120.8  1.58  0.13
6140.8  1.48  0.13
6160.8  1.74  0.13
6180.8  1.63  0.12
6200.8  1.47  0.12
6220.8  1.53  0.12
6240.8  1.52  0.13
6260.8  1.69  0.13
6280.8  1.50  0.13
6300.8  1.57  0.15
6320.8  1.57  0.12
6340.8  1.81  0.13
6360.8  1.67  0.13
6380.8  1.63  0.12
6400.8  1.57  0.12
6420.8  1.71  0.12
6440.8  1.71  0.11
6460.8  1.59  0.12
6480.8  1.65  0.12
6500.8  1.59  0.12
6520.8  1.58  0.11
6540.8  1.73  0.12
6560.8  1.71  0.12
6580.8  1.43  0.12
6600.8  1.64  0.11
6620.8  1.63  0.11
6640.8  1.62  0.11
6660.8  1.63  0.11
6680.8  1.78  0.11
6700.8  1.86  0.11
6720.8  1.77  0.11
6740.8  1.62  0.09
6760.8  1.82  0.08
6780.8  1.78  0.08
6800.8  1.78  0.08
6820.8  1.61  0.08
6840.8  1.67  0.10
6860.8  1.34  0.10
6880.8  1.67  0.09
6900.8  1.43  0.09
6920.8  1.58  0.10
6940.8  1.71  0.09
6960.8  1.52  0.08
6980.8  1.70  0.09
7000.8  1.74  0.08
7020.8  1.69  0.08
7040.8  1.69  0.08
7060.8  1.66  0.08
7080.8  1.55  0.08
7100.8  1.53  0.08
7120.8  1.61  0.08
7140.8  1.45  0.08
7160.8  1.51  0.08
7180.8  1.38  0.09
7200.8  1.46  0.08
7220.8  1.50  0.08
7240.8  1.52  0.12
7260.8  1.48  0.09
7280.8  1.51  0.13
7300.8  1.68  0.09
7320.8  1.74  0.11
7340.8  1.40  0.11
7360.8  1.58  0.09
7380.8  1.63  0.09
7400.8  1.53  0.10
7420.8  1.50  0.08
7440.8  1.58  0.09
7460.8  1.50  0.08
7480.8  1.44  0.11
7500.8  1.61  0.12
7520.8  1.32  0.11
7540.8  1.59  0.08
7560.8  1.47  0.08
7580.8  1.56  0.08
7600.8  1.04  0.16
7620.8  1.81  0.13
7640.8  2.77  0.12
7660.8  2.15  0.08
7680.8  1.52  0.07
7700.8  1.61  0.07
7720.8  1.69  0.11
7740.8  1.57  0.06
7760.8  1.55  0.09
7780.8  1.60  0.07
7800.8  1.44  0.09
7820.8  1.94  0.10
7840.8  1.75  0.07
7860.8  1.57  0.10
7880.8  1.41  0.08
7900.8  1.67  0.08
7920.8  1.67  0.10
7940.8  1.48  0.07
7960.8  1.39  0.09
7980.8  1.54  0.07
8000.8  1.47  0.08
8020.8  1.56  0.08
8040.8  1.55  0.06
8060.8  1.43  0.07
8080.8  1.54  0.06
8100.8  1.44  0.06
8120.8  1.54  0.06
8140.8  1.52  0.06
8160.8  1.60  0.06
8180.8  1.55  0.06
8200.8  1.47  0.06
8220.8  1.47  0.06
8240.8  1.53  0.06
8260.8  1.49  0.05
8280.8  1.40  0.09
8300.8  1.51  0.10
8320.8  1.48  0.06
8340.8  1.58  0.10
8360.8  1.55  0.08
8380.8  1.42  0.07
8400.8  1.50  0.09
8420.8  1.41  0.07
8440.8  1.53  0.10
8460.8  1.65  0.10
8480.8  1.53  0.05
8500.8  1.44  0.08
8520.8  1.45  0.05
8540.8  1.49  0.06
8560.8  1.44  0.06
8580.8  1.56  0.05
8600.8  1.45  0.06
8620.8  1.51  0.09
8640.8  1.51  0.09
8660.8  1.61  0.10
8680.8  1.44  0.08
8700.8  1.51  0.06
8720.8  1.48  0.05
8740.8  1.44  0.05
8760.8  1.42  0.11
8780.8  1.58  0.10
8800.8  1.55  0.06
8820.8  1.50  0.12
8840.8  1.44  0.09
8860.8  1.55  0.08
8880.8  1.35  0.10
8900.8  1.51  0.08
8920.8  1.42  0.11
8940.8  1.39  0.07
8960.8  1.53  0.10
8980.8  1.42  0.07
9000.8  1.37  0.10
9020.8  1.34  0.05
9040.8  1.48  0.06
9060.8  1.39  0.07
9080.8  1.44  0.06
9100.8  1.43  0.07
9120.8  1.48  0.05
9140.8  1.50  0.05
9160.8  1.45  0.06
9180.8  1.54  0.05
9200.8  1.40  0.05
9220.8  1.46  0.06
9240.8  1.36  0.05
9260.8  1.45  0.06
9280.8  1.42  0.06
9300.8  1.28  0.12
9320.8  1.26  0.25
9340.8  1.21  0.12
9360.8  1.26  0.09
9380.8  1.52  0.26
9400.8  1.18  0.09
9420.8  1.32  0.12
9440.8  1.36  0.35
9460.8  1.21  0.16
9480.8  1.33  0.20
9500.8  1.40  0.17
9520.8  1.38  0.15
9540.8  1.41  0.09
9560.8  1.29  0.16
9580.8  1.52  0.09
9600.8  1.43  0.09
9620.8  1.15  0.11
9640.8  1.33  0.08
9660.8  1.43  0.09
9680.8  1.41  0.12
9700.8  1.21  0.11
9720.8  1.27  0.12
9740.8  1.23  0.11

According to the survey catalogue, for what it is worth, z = 0.16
